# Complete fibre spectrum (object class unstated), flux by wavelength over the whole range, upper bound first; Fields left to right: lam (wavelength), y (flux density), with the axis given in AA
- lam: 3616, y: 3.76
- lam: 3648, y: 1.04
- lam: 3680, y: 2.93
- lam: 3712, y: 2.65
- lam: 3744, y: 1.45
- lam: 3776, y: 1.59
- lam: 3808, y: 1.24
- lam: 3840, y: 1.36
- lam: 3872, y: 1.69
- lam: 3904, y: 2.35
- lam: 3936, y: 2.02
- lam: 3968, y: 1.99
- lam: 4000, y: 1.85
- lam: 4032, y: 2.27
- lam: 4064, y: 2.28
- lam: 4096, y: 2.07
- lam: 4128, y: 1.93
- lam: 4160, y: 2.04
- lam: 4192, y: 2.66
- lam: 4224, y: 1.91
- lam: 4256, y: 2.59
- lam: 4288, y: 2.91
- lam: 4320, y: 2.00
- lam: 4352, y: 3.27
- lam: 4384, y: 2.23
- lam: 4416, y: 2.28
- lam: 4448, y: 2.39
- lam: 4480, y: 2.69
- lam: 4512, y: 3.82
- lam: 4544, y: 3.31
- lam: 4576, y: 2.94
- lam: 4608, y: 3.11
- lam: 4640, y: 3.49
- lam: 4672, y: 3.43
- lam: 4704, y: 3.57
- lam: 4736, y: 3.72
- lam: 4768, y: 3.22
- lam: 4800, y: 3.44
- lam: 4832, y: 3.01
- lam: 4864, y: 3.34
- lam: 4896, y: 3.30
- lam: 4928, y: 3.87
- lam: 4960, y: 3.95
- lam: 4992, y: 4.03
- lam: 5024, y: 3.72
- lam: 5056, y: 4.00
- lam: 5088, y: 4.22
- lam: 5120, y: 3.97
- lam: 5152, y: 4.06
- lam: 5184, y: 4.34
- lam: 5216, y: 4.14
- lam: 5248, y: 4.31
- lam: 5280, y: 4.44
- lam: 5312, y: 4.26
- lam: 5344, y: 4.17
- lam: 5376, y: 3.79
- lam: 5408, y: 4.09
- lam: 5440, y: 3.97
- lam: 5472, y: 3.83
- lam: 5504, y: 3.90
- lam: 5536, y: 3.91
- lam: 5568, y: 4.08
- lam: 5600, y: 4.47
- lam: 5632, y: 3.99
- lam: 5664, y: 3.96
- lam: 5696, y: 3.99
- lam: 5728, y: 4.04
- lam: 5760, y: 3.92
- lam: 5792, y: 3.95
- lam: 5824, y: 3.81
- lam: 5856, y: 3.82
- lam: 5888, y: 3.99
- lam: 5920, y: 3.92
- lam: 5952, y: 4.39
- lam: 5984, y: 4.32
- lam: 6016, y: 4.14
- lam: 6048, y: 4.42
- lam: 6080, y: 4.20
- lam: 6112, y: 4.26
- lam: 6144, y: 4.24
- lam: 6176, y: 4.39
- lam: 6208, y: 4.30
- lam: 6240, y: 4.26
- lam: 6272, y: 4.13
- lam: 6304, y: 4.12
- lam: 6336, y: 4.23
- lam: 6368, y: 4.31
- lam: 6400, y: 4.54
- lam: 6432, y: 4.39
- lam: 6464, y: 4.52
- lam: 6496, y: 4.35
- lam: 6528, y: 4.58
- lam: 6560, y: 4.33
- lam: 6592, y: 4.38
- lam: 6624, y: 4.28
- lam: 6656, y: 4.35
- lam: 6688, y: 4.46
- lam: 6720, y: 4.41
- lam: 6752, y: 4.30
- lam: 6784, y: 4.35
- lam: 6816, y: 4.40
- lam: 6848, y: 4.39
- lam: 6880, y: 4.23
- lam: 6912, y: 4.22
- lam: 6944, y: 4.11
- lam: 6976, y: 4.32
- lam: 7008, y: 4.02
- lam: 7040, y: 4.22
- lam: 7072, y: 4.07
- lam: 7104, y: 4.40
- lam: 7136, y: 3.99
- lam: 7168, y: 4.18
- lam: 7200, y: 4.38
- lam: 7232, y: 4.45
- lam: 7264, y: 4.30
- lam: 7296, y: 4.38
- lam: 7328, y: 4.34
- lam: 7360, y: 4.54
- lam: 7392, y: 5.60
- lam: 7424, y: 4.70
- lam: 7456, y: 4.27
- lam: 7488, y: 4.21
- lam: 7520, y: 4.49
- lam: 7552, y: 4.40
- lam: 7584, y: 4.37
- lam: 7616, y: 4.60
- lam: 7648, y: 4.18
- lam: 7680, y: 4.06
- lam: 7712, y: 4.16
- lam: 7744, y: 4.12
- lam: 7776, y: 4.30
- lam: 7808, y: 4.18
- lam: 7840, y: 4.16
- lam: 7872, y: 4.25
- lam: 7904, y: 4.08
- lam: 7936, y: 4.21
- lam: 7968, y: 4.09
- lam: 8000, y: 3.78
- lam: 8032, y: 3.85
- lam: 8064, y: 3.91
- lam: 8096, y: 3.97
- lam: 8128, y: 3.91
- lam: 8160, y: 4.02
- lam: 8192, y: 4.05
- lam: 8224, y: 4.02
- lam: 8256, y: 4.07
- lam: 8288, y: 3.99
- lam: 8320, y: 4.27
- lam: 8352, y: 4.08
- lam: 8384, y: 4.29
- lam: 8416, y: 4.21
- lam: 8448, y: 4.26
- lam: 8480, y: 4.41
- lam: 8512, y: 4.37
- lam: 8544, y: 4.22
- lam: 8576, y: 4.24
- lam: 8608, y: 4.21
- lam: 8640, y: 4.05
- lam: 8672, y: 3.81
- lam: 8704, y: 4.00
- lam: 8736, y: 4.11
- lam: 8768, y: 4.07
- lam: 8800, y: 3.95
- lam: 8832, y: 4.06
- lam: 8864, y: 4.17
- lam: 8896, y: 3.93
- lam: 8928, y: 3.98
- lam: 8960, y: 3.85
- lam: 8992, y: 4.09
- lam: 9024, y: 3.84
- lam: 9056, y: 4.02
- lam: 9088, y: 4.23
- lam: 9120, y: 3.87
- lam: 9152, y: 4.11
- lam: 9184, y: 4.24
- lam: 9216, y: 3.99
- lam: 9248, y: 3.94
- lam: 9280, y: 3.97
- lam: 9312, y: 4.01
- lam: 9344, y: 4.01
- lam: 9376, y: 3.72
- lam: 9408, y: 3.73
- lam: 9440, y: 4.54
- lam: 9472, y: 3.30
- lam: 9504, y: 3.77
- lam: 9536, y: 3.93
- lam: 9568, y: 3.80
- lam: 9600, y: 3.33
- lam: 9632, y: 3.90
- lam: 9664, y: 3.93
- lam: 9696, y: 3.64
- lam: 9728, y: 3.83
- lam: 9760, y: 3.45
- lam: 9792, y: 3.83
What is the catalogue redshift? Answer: 0.12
